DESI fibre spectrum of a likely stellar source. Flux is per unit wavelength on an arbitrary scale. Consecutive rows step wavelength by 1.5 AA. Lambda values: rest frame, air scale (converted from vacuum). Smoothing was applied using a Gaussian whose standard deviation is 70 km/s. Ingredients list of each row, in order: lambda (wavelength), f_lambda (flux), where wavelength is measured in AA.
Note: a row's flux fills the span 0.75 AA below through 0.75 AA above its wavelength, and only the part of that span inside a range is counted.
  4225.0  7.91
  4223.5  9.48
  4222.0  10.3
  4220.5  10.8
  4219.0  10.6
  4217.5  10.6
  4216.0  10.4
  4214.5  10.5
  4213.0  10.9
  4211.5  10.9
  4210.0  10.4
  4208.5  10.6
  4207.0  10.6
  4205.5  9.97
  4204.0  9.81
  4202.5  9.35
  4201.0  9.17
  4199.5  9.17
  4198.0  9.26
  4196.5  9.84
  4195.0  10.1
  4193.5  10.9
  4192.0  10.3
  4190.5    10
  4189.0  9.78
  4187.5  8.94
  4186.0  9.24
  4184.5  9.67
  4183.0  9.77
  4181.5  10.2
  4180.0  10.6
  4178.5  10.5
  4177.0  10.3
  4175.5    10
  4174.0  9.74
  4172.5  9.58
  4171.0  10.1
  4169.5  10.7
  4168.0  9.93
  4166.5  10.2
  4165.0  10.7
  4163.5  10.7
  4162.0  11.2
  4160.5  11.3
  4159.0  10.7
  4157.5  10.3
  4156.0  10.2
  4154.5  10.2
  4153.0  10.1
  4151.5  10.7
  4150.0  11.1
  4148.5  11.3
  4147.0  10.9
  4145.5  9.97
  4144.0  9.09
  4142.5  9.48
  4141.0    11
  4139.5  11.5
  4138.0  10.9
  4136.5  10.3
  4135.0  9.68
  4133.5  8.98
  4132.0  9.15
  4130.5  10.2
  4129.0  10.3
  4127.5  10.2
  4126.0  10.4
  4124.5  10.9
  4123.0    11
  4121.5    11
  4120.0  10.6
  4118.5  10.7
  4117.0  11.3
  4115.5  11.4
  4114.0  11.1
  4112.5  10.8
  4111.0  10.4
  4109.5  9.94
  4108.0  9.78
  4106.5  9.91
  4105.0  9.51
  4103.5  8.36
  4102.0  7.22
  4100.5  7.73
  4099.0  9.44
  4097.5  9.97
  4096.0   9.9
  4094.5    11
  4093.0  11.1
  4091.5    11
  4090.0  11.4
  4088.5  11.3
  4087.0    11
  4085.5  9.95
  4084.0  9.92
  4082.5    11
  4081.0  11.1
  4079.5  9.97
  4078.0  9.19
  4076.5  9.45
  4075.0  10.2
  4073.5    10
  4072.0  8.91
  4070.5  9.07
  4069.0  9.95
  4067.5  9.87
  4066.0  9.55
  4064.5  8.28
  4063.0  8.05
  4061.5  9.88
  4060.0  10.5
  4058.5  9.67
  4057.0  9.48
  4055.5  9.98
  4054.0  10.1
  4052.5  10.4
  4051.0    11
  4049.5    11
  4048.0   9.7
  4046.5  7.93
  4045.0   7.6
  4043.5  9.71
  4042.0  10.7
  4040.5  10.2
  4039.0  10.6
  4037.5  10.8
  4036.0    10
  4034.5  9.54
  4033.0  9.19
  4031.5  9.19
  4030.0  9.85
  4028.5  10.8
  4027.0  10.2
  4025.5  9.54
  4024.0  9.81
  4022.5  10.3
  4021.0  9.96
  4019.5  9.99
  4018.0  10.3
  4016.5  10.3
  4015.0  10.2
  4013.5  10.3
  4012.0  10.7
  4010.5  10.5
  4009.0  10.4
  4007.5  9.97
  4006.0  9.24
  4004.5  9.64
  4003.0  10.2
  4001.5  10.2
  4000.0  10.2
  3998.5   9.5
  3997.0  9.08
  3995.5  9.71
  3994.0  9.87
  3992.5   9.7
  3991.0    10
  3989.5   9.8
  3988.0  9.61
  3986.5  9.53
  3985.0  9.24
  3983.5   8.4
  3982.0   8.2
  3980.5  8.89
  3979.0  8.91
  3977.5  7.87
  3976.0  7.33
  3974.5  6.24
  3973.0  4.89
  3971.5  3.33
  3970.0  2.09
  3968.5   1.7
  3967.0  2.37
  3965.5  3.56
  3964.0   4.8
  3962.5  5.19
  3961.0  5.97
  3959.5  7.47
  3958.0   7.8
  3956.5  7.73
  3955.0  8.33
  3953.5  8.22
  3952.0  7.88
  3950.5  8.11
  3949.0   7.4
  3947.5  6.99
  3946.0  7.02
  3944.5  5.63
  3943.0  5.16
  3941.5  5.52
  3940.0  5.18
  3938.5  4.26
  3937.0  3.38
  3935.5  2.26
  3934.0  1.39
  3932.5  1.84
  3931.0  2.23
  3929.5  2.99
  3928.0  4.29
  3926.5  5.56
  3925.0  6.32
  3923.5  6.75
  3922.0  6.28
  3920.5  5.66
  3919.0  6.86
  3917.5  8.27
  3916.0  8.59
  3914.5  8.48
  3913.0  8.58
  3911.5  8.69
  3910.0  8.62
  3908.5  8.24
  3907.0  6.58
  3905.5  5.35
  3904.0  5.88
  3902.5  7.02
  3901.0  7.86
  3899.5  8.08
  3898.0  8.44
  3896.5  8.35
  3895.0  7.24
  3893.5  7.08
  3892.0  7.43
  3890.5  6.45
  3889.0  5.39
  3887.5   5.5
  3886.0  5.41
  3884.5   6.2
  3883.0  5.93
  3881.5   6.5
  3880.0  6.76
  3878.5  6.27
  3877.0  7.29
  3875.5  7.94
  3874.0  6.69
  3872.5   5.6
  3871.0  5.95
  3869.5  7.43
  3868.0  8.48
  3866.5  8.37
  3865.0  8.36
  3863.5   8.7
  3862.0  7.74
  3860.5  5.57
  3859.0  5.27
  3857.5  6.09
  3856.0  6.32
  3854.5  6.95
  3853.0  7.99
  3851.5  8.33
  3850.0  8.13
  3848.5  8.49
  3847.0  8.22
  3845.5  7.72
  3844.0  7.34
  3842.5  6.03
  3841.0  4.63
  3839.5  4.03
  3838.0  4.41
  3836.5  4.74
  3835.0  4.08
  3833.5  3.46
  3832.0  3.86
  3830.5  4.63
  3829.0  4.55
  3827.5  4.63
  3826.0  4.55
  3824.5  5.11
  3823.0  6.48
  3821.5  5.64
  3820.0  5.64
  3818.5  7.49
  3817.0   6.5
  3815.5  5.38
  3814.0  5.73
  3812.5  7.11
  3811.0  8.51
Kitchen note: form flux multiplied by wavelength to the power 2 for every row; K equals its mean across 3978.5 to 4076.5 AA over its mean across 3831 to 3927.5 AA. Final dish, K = 1.55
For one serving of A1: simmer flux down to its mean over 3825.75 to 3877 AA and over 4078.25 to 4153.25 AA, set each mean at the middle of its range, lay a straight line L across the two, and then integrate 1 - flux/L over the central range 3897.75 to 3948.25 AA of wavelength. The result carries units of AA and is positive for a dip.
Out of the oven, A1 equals 9.5 AA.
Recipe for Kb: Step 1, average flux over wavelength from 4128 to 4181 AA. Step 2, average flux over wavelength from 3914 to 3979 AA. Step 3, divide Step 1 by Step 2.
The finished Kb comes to 1.85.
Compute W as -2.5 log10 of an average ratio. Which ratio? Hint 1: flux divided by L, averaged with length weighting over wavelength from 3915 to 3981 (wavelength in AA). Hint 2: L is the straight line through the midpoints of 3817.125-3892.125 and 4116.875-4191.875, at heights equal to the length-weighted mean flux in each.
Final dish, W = 0.31 mag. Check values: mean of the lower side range 6.29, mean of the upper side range 10.3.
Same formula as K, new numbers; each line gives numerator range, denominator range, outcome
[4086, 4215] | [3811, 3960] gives 1.83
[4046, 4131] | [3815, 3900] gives 1.76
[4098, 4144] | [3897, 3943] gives 1.87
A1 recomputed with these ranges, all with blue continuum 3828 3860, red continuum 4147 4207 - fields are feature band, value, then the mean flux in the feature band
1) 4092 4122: -2.5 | 10.1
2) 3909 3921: -2.1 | 8.02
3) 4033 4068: -4.9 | 9.75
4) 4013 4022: -2.2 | 10.2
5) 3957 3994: 3.8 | 6.86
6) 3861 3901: -4.1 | 7.07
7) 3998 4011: -3.3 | 9.98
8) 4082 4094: -2.4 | 10.8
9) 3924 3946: 9.2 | 4.13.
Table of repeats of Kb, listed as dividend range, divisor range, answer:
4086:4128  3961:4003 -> 1.38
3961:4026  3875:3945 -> 1.36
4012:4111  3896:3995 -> 1.51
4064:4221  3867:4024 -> 1.41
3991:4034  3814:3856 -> 1.69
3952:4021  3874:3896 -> 1.25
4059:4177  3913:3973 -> 1.85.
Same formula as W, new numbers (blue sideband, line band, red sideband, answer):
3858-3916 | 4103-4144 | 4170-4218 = -0.10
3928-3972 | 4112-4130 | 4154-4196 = -0.20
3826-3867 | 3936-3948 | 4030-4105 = 0.42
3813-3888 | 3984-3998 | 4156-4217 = -0.21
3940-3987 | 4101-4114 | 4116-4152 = 0.03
